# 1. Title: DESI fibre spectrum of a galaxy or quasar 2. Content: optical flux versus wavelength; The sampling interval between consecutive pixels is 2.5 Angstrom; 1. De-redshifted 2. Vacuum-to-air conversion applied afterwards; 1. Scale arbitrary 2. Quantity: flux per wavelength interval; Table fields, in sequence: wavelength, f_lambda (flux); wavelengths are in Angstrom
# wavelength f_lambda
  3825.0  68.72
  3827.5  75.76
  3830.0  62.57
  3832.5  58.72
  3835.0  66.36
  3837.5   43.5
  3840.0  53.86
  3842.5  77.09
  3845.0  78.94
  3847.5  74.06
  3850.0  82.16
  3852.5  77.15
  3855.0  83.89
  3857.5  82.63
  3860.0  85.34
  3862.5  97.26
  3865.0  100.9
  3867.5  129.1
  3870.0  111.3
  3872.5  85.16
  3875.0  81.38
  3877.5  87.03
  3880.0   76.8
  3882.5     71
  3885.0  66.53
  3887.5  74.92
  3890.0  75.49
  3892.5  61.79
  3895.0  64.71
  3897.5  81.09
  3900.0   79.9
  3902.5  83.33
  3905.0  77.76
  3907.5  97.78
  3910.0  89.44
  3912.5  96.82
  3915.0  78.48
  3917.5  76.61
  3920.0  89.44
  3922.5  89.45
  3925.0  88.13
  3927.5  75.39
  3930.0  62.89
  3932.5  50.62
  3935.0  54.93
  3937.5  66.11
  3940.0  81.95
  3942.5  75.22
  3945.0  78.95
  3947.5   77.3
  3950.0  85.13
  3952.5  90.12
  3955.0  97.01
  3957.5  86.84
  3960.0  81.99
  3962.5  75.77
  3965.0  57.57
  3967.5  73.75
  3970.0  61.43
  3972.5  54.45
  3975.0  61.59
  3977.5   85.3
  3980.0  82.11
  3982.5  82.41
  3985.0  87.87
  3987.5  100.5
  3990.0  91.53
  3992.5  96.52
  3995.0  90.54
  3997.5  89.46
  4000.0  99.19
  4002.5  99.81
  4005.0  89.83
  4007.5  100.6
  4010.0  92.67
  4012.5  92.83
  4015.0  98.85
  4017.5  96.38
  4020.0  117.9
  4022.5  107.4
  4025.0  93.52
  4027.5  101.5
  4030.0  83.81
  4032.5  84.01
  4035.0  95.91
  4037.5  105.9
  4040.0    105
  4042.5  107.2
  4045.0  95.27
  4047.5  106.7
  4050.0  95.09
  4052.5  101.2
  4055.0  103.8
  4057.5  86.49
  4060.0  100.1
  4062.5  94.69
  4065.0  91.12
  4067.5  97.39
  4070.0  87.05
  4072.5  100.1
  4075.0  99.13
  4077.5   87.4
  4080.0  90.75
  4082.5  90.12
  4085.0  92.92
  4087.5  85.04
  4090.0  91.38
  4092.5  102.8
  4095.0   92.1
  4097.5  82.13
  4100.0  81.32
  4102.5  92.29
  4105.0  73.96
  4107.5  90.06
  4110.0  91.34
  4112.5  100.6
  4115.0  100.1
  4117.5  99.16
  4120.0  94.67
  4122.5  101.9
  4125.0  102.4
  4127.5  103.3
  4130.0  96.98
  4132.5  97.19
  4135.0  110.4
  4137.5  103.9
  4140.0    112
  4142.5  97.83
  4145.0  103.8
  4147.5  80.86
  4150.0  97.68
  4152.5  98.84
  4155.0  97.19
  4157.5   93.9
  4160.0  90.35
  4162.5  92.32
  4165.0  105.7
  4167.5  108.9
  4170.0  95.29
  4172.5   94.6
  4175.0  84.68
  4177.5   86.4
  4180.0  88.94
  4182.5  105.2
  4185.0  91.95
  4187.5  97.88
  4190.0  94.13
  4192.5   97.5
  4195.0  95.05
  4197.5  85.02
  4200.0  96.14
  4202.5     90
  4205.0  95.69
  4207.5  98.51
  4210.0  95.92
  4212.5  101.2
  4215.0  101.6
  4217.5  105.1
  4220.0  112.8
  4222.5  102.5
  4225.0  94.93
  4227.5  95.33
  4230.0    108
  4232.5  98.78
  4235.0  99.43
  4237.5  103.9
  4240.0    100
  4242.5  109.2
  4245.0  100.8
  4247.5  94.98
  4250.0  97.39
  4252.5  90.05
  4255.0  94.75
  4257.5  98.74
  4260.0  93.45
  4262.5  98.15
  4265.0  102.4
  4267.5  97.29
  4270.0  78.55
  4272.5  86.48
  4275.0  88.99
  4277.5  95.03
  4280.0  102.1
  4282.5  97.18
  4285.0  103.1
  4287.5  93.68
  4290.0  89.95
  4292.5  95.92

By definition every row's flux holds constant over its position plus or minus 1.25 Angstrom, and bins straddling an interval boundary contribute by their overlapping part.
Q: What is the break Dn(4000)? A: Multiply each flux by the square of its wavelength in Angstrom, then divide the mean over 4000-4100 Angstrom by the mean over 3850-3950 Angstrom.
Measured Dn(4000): 1.3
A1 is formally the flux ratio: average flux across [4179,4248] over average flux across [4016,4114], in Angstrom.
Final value 1.0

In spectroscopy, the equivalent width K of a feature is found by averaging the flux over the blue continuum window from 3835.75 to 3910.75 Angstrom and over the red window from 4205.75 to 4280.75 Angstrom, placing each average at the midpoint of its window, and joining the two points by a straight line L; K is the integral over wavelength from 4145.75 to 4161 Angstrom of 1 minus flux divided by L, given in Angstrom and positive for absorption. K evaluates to 0.07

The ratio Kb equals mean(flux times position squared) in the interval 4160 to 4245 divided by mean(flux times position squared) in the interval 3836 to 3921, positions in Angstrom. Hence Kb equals 1.4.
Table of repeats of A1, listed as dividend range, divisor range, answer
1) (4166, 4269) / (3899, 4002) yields 1.21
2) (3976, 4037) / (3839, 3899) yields 1.15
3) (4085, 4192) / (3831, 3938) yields 1.21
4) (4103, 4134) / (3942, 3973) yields 1.24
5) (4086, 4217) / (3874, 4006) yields 1.20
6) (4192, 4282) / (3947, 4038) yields 1.10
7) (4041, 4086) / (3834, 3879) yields 1.15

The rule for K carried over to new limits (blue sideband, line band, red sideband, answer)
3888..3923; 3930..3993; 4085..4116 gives 5.2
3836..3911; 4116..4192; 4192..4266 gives -2.2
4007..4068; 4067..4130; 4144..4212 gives 2.3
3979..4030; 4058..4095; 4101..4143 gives 1.4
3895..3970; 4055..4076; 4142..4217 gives -1.7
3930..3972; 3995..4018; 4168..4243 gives -4.7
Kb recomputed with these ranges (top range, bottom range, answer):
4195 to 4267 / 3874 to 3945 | 1.50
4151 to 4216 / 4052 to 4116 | 1.08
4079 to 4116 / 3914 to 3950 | 1.31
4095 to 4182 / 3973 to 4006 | 1.17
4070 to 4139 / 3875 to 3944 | 1.36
